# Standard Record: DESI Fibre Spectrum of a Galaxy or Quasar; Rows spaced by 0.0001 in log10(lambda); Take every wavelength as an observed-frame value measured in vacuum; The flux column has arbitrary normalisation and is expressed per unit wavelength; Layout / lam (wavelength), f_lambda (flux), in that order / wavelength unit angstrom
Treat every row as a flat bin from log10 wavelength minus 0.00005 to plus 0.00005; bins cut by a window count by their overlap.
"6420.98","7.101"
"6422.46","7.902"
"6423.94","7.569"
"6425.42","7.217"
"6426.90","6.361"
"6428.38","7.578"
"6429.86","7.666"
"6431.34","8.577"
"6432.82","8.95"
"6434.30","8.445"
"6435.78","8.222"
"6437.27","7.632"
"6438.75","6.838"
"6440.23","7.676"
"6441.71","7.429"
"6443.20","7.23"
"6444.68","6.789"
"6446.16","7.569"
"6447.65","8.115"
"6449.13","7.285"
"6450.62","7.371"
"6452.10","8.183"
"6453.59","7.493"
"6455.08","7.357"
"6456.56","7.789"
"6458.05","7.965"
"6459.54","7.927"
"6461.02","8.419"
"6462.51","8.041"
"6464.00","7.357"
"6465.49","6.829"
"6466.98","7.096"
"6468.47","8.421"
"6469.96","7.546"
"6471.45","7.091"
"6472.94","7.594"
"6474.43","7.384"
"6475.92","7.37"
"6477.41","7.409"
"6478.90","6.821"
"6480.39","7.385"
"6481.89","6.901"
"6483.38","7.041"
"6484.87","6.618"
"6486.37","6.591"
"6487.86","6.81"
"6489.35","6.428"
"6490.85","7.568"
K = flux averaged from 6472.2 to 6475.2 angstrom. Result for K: 7.49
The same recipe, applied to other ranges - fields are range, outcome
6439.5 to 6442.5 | 7.54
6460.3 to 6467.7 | 7.54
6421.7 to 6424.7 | 7.72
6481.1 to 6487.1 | 6.78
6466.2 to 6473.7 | 7.54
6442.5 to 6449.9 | 7.4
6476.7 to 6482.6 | 7.12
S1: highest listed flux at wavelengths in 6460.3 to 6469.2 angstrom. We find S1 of 8.421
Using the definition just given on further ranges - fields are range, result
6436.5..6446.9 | 7.676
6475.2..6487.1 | 7.409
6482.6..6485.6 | 7.041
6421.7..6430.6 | 7.902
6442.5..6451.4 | 8.115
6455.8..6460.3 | 7.965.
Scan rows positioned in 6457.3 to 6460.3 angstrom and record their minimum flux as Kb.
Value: 7.927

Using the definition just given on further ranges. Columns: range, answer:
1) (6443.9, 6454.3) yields 6.789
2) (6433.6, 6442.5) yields 6.838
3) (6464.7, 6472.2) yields 6.829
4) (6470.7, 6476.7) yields 7.091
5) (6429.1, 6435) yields 7.666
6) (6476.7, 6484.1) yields 6.821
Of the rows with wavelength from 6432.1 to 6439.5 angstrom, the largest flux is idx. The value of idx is 8.95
